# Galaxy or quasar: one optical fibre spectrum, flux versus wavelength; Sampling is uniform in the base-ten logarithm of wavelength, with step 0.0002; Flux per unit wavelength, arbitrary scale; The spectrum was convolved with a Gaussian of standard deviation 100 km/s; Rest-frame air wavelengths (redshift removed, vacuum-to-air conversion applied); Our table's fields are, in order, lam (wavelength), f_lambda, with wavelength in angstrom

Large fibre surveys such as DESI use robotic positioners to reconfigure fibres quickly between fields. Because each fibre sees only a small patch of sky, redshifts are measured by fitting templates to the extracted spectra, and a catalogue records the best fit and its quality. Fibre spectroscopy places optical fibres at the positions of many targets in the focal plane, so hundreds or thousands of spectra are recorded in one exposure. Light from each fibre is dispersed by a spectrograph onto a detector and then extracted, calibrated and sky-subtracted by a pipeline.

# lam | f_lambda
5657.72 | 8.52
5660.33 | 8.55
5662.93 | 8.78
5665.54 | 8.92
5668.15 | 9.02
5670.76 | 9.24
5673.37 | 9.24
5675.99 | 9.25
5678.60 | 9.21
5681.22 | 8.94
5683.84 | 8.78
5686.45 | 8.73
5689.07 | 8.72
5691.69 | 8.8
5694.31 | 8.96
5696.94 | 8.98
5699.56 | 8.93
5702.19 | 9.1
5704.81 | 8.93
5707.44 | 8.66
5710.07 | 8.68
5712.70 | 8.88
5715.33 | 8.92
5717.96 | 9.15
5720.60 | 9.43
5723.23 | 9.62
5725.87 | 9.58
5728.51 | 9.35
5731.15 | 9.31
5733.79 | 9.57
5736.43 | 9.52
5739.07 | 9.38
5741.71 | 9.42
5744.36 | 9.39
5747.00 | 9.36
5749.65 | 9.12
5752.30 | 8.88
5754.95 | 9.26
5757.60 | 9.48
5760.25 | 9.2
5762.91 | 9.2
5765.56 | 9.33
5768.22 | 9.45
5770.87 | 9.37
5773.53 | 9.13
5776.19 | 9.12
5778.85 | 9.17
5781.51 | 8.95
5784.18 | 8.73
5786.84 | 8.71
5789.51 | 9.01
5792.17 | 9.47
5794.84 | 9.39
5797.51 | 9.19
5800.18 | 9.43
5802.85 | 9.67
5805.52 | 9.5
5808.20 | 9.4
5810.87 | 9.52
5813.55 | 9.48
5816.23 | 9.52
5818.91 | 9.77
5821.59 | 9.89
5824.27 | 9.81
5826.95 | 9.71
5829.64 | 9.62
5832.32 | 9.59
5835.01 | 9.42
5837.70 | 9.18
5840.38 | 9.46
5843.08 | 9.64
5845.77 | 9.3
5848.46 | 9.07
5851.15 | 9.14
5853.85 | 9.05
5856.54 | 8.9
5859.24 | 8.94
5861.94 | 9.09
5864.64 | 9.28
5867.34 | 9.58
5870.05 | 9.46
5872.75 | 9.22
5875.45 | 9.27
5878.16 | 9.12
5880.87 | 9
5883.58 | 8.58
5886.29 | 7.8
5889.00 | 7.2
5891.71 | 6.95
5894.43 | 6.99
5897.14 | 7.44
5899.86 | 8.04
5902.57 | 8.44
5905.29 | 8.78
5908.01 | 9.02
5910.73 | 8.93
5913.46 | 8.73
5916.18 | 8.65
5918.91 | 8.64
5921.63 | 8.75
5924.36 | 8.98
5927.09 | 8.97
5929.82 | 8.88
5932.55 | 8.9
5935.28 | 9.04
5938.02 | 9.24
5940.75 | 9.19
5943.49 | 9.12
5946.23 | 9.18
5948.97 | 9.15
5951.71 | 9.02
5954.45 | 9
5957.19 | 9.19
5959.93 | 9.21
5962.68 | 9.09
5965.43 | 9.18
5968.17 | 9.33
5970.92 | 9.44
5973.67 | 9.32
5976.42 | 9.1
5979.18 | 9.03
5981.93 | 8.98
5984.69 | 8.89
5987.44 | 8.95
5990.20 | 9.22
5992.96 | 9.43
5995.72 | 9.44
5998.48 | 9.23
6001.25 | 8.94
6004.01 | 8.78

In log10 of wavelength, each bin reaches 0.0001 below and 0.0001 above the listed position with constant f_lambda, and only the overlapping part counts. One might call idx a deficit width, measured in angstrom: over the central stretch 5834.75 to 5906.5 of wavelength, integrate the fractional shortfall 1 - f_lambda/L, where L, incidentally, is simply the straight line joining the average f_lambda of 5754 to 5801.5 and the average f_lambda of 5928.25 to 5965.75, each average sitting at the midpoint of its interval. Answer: 3.2 angstrom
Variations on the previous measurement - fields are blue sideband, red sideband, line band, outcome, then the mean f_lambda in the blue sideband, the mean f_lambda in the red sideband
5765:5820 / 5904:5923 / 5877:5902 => 2.8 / 9.3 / 8.78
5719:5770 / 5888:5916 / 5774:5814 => -1.3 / 9.36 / 8.09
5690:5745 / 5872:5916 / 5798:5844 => -4.6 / 9.16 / 8.34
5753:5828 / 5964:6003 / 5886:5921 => 4.2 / 9.35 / 9.17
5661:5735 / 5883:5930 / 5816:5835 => -2.4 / 9.06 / 8.3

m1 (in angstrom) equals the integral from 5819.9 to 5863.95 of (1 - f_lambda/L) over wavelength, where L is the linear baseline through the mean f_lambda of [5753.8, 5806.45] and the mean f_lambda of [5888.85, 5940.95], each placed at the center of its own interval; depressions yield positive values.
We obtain -2.3 angstrom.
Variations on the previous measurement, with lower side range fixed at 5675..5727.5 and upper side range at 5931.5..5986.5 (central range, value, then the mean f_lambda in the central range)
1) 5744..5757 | -0.2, 9.21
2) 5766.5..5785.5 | -0.2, 9.13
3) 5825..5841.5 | -0.8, 9.51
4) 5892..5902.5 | 1.8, 7.55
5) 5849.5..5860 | 0.1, 9.02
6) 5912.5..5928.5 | 0.6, 8.79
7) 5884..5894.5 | 2.0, 7.38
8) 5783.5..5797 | 0.0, 9.09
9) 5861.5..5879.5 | -0.4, 9.3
